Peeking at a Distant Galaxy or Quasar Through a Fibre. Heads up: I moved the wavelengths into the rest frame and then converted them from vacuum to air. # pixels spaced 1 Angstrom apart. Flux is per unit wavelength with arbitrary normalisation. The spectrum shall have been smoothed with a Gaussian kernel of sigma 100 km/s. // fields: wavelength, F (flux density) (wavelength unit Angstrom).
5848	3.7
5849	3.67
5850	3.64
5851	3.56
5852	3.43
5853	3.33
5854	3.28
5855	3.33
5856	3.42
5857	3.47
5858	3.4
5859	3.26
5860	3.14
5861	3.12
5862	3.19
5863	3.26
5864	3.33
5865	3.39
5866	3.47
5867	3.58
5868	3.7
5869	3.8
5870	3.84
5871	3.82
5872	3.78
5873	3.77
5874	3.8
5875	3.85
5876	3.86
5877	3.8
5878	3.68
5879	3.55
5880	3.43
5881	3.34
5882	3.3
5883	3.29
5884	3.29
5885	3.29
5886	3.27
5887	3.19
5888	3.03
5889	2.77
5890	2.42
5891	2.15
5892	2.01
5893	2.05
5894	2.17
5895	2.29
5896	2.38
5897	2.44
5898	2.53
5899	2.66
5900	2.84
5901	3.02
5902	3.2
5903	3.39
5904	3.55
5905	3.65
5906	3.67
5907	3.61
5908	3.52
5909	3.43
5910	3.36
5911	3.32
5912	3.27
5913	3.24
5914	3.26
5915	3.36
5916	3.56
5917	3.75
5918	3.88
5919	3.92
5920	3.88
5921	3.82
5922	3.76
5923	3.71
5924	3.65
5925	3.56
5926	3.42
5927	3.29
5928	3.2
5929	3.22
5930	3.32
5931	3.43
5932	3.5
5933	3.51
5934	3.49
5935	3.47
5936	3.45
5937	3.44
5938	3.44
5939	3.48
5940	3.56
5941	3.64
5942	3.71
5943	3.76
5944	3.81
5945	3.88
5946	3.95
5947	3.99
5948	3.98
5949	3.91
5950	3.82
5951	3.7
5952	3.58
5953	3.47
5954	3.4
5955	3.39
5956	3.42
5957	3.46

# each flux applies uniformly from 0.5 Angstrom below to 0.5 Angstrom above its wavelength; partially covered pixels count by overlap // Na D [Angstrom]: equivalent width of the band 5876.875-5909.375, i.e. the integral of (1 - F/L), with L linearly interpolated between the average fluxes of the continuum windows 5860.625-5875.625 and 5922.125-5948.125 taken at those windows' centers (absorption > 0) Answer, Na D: 5.0 Angstrom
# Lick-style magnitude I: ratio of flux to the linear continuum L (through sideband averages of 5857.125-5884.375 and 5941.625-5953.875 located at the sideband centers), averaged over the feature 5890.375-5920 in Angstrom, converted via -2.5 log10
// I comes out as 0.18 mag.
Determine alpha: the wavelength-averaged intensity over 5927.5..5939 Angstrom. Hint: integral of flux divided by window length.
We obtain 3.41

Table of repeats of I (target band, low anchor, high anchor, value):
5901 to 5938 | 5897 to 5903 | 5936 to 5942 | -0.102 mag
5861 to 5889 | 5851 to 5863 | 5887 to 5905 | -0.158 mag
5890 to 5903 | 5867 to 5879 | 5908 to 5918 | 0.380 mag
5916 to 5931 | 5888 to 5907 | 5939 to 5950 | -0.082 mag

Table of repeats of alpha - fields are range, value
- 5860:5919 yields 3.26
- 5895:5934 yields 3.36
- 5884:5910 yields 2.92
